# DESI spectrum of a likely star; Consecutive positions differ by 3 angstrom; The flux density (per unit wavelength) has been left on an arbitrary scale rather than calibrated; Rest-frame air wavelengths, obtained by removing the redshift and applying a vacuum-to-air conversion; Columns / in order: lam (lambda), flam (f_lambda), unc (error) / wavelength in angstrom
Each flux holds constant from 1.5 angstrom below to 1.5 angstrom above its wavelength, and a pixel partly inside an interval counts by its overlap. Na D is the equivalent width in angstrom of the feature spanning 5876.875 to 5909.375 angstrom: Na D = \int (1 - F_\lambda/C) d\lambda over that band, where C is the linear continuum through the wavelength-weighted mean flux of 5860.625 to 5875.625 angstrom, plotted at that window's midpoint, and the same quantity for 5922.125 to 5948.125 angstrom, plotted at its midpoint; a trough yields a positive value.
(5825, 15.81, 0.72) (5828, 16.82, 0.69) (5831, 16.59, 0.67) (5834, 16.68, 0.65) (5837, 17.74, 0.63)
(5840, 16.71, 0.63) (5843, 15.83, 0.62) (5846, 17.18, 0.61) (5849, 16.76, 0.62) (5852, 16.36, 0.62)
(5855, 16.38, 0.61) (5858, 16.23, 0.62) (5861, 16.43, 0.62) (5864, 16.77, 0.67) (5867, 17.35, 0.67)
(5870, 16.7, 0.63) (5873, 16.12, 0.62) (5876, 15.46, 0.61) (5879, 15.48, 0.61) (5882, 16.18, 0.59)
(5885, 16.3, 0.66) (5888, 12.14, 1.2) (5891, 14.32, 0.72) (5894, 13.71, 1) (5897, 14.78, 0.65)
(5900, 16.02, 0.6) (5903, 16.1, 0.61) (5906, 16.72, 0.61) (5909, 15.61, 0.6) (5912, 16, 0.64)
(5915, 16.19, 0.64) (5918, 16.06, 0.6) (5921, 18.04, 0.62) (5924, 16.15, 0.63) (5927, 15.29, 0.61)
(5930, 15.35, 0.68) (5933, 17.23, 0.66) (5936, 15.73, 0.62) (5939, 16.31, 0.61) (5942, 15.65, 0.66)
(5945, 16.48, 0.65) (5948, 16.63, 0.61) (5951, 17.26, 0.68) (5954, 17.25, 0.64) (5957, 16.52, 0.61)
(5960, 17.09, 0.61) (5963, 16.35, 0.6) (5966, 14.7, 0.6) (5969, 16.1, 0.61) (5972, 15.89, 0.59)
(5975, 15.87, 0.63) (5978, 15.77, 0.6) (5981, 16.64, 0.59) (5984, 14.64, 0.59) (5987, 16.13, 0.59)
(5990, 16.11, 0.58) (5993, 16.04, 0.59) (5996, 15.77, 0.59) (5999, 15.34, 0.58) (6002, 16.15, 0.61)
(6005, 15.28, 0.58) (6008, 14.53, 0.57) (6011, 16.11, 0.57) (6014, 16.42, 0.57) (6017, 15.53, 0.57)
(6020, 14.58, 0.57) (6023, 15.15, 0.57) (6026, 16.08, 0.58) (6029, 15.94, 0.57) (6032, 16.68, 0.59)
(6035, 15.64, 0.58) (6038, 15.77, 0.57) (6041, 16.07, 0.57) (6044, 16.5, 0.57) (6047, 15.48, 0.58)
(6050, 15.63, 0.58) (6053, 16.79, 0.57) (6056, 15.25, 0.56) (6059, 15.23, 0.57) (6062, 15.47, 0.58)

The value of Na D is 2.4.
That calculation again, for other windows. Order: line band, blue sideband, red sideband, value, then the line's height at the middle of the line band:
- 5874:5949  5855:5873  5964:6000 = 2.4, 16.3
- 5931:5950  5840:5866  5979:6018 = -0.3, 16.1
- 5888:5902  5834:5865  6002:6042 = 1.6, 16.4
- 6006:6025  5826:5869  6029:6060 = 0.7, 16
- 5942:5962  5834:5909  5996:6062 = -1.2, 15.9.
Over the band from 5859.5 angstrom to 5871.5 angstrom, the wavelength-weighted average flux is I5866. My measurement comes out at 16.8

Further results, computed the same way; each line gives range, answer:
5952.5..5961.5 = 17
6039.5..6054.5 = 16.1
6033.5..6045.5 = 16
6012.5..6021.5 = 15.5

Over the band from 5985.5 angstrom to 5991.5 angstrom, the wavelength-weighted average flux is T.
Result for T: 16.1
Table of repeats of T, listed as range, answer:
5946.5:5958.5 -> 16.9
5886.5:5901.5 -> 14.2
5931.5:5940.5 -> 16.4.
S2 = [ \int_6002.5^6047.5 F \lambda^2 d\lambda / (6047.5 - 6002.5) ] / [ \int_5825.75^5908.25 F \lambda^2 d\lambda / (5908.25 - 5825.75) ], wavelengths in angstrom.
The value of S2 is 1.03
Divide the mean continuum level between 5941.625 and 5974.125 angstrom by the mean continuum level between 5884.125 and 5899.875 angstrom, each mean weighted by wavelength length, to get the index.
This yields 1.14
